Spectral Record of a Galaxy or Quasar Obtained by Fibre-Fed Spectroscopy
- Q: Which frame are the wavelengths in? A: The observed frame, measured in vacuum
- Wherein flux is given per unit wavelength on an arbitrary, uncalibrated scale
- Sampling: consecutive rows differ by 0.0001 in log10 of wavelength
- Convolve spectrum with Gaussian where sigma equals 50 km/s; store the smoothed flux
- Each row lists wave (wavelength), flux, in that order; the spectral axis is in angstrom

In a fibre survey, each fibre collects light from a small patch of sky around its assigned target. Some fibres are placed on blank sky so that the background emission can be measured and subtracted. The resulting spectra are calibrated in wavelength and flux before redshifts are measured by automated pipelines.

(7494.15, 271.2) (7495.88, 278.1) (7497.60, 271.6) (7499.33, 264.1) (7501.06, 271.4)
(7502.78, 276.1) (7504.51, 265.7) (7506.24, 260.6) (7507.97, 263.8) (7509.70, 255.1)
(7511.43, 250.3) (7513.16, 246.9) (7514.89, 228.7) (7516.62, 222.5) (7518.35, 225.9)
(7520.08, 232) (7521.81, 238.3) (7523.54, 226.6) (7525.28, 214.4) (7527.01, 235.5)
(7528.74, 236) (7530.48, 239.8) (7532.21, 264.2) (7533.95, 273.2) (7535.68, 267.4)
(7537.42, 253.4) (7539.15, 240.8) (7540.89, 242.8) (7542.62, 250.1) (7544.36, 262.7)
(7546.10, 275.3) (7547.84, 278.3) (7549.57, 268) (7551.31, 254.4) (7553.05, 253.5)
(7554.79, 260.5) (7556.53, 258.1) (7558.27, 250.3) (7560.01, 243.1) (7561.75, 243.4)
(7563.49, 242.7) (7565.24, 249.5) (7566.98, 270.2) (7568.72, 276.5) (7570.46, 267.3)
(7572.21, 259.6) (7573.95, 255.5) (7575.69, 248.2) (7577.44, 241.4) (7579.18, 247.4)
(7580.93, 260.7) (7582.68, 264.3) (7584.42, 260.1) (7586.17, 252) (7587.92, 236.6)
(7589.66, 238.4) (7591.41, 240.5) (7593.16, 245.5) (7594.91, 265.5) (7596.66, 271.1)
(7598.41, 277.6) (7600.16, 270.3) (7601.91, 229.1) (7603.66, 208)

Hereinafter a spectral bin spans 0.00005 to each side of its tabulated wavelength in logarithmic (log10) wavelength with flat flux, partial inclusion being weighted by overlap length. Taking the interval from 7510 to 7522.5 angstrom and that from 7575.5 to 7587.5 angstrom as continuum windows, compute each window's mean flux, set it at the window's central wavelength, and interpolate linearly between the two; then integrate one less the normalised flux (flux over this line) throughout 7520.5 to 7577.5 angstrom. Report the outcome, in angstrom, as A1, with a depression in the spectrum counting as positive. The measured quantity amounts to -1.9 angstrom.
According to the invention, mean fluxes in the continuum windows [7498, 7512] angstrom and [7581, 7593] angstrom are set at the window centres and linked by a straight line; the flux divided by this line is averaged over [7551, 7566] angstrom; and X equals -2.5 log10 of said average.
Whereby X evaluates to 0.02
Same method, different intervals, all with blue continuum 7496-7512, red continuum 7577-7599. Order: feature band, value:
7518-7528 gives 0.15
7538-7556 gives 0.00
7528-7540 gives 0.03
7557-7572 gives 0.01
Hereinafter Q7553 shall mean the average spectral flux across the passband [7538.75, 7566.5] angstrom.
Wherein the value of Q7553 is 255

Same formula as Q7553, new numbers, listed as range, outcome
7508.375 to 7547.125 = 245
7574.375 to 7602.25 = 253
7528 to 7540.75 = 253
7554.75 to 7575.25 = 256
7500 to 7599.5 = 253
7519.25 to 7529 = 230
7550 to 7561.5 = 253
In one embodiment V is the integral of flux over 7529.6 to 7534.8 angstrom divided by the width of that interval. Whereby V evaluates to 259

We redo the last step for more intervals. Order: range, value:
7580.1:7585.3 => 262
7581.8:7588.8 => 253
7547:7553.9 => 264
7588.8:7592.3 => 239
